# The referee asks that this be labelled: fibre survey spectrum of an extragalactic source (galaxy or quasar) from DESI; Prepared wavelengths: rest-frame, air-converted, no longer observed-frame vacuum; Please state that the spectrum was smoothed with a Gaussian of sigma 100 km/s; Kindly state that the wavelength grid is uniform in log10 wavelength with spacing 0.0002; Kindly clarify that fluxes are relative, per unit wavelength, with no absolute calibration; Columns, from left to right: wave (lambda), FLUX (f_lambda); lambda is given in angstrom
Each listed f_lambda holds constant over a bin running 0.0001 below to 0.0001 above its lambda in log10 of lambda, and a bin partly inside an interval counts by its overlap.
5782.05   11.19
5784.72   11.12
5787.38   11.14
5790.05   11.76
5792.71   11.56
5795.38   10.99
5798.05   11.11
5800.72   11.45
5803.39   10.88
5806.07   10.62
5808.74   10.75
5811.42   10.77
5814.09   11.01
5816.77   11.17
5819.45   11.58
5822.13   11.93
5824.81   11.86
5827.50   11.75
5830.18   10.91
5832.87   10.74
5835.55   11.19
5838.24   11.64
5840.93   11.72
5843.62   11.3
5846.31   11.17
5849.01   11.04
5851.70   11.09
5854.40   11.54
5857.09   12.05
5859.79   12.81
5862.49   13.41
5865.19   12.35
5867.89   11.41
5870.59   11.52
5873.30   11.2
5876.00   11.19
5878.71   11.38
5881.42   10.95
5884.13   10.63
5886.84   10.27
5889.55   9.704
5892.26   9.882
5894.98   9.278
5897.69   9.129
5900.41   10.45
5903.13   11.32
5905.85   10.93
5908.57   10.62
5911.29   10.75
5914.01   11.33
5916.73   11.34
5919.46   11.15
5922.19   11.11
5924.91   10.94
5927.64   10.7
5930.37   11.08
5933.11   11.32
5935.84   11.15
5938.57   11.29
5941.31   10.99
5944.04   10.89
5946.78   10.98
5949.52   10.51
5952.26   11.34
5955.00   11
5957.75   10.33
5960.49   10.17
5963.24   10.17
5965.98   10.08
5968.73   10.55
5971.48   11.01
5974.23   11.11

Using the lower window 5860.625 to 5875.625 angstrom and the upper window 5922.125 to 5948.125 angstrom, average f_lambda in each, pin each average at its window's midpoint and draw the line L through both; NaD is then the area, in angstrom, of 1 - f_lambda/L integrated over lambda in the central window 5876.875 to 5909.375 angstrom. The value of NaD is 3.4 angstrom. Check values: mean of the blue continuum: 12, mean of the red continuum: 11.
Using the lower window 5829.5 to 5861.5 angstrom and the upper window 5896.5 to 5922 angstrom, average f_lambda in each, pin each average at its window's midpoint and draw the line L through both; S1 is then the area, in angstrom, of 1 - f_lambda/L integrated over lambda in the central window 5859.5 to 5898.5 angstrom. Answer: 0.51 angstrom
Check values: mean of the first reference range 11.5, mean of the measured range 11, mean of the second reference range 10.8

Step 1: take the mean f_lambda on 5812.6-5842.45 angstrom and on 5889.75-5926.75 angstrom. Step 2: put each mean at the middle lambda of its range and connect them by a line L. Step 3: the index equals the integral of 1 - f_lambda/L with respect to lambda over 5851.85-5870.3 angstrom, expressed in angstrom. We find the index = -1.78 angstrom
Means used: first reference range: 11.4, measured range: 12.1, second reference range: 10.6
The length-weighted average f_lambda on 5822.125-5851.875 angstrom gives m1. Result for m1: 11.3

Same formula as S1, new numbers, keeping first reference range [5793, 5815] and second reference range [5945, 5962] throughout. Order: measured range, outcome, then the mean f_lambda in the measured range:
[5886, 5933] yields 0.78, 10.6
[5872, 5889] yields -0.05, 10.9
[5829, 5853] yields -0.64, 11.2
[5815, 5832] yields -0.86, 11.5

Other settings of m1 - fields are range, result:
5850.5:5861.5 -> 11.9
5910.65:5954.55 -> 11.1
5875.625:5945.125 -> 10.8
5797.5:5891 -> 11.3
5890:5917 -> 10.4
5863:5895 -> 10.9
